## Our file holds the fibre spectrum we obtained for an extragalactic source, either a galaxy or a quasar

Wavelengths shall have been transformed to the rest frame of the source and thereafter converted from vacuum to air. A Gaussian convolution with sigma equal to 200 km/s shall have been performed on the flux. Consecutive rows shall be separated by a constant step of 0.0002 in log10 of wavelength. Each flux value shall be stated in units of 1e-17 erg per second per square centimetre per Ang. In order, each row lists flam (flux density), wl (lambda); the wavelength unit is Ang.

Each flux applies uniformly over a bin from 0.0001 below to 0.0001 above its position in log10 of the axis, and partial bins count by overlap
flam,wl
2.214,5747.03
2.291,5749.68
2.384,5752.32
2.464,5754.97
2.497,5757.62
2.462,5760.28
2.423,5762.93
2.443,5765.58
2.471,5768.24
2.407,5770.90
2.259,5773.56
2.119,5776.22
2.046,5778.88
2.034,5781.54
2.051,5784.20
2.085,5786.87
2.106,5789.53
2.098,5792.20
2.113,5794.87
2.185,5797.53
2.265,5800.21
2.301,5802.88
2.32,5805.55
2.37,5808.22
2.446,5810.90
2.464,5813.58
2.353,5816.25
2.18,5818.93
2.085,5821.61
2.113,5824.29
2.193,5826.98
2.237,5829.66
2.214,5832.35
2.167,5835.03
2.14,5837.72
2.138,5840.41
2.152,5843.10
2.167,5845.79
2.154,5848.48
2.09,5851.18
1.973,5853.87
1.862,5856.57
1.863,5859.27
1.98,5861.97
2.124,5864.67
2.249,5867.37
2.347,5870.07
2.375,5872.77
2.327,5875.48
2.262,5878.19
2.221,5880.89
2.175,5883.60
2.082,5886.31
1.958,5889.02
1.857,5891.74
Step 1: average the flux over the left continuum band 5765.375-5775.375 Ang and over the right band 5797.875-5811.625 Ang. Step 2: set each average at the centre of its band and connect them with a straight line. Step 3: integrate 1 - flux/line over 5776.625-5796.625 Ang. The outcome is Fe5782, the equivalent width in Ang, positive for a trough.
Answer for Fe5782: 2.3 Ang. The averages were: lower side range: 2.37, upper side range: 2.32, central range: 2.08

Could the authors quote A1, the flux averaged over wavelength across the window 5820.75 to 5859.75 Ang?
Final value 2.11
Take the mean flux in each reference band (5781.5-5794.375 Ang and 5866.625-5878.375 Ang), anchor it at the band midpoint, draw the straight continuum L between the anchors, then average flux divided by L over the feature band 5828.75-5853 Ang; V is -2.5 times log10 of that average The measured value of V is 0.04 mag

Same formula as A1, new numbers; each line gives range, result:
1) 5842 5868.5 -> 2.06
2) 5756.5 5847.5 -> 2.24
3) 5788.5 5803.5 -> 2.17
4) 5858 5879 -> 2.19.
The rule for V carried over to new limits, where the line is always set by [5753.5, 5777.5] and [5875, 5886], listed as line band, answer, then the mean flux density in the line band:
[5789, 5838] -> 0.04 mag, 2.23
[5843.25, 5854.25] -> 0.08 mag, 2.11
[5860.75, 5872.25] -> 0.03 mag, 2.19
